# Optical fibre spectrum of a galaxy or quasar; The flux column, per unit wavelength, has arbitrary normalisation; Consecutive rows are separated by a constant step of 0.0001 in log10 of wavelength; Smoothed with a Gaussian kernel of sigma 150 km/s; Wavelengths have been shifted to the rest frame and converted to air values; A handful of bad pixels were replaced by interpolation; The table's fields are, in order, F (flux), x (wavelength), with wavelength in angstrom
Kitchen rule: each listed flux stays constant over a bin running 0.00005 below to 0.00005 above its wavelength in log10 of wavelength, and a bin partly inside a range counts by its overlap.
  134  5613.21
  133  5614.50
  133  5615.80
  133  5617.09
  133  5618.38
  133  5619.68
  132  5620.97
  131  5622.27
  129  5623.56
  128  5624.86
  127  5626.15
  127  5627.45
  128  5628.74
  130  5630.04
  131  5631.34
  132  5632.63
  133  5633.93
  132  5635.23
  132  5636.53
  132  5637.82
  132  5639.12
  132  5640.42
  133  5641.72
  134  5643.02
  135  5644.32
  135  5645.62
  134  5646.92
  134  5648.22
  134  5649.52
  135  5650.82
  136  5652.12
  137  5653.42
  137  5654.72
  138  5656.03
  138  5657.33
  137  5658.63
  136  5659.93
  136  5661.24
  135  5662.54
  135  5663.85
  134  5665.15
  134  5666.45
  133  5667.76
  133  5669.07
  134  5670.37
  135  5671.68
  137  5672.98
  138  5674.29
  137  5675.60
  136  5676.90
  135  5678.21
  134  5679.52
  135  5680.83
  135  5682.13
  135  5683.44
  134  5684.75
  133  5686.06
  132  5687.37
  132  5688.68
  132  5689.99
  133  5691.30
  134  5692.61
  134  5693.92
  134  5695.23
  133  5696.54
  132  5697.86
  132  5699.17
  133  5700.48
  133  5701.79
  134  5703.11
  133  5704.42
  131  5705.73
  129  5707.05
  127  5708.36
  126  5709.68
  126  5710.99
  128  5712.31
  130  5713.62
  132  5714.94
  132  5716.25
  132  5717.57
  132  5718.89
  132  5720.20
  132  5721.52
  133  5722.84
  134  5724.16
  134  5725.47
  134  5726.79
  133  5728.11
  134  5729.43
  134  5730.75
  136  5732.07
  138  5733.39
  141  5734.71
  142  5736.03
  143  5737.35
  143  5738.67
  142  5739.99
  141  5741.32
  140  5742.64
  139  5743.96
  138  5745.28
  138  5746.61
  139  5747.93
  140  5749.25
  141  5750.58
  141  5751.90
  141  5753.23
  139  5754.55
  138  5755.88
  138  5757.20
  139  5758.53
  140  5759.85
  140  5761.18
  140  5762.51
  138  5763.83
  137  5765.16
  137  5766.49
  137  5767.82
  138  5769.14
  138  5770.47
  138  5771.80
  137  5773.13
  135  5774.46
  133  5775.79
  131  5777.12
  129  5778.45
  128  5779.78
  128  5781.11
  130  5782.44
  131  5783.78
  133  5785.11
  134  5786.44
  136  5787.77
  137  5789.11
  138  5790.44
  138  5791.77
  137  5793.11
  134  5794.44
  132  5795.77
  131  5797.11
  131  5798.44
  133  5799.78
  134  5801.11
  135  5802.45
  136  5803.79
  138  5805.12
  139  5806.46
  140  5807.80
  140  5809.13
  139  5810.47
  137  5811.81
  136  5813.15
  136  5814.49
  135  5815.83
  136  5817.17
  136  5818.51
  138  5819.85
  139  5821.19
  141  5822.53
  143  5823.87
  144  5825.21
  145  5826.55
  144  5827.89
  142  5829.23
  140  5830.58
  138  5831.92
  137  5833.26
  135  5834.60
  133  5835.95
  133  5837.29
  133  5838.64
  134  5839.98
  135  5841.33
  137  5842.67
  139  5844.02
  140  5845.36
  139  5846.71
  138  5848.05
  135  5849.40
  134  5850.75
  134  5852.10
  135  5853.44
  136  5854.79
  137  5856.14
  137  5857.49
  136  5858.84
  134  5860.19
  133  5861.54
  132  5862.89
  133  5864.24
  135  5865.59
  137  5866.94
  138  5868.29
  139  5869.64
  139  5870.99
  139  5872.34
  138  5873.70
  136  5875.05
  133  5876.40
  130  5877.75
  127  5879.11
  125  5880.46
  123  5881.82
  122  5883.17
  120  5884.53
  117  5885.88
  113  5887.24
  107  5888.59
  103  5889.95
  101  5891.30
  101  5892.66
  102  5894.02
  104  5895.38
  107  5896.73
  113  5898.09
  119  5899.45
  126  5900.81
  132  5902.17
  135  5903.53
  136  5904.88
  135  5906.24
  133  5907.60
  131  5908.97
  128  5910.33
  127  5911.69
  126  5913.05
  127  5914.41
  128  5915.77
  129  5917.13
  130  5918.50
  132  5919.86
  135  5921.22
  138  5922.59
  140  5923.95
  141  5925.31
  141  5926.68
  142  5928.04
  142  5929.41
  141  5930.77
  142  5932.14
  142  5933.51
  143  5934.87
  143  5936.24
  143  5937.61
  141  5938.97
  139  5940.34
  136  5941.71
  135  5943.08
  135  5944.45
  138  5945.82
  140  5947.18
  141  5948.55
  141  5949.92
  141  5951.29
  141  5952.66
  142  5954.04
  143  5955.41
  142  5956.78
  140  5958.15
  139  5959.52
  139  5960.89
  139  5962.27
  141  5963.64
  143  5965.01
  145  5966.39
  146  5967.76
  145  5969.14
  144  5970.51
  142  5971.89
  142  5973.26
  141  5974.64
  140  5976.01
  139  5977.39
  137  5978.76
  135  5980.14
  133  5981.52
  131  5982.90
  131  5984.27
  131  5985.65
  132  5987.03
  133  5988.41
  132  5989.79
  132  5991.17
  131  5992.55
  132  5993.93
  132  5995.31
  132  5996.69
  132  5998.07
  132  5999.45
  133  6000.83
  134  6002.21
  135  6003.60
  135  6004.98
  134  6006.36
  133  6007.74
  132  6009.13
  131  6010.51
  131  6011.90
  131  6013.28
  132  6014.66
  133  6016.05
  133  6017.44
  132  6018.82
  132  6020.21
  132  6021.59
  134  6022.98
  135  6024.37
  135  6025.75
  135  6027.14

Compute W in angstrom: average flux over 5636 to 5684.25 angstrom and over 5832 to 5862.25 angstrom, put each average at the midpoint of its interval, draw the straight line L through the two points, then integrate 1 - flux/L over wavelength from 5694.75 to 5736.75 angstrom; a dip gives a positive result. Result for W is 0.76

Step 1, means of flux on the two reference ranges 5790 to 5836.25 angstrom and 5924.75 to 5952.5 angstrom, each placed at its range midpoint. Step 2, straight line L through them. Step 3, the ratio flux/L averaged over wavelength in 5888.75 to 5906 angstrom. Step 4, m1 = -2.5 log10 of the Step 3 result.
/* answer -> 0.21 mag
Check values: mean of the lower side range 137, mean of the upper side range 140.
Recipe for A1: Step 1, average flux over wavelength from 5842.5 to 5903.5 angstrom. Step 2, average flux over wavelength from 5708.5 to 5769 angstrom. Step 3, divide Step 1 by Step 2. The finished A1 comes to 0.93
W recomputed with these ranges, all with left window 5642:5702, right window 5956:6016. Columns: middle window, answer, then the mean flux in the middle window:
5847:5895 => 2.7 angstrom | 128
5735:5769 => -1.2 angstrom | 140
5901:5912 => 0.3 angstrom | 132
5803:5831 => -0.8 angstrom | 139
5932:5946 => -0.4 angstrom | 140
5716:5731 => 0.2 angstrom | 133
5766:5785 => 0.2 angstrom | 134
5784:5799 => 0.1 angstrom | 135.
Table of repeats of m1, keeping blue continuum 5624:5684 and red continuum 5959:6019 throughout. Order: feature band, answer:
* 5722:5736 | -0.009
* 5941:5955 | -0.029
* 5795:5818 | -0.009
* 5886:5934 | 0.073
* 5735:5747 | -0.050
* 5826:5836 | -0.038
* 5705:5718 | 0.040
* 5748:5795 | -0.015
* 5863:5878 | -0.010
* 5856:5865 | 0.004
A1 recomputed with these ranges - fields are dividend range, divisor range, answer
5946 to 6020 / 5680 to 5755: 1.01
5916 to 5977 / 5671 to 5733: 1.05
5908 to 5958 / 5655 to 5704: 1.02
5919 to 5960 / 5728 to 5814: 1.02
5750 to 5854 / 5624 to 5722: 1.03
